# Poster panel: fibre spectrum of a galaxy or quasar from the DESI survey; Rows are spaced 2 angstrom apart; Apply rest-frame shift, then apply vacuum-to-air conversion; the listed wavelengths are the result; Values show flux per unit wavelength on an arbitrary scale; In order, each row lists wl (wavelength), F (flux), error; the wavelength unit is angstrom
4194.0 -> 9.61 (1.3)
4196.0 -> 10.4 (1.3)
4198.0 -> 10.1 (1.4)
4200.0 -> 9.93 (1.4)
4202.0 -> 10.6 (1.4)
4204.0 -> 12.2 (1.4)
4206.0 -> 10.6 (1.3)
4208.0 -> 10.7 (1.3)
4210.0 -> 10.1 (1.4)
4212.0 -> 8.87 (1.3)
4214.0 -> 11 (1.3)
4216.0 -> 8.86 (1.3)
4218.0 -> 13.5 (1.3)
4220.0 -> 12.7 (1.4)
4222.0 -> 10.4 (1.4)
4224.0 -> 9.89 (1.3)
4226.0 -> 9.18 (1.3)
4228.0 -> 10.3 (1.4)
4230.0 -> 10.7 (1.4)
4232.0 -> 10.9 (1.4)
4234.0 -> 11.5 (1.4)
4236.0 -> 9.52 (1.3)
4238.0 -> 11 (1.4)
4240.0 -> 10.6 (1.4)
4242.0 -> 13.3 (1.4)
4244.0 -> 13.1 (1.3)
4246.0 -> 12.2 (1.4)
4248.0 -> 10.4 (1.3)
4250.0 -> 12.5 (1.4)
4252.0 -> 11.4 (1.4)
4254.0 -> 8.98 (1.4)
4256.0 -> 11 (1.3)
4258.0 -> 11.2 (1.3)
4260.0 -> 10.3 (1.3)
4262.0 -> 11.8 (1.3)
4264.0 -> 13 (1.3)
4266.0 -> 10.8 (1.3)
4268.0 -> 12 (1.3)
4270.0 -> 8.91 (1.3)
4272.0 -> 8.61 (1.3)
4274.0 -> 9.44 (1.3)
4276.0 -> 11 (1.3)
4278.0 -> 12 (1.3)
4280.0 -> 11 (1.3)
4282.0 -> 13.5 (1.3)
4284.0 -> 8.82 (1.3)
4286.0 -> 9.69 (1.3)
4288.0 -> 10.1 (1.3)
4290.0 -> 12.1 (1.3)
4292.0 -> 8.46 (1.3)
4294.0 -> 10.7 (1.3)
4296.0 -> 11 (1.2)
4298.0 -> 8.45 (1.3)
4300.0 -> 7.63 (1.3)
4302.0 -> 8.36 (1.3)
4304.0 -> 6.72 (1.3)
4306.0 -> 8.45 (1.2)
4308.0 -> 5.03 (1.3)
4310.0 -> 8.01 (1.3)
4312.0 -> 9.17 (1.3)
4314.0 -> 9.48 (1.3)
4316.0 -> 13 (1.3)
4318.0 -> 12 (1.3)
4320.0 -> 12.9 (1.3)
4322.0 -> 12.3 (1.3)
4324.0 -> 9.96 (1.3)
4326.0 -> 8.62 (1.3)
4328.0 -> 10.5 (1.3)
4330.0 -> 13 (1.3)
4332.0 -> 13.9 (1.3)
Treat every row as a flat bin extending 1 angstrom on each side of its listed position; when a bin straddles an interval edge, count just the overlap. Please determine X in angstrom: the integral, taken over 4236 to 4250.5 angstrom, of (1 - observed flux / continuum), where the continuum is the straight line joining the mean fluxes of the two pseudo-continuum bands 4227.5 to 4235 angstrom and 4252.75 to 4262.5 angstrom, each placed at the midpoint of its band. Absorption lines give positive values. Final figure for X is -1.2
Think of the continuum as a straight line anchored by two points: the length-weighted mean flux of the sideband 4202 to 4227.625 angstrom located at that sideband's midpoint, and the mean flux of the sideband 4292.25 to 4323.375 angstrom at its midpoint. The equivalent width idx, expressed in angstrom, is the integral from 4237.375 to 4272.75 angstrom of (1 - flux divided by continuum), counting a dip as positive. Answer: -3.55 angstrom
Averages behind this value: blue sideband 10.7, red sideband 9.53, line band 11.2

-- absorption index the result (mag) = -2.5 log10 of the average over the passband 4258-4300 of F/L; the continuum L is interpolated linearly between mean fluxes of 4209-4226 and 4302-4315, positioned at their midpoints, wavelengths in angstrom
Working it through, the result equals -0.20 mag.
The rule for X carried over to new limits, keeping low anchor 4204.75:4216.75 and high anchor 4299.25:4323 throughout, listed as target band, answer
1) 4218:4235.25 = -1.5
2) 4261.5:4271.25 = -1.5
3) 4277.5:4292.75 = -1.7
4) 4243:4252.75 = -2.1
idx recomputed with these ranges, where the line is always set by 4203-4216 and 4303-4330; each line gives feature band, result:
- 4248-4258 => -0.73 angstrom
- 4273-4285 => -1.10 angstrom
